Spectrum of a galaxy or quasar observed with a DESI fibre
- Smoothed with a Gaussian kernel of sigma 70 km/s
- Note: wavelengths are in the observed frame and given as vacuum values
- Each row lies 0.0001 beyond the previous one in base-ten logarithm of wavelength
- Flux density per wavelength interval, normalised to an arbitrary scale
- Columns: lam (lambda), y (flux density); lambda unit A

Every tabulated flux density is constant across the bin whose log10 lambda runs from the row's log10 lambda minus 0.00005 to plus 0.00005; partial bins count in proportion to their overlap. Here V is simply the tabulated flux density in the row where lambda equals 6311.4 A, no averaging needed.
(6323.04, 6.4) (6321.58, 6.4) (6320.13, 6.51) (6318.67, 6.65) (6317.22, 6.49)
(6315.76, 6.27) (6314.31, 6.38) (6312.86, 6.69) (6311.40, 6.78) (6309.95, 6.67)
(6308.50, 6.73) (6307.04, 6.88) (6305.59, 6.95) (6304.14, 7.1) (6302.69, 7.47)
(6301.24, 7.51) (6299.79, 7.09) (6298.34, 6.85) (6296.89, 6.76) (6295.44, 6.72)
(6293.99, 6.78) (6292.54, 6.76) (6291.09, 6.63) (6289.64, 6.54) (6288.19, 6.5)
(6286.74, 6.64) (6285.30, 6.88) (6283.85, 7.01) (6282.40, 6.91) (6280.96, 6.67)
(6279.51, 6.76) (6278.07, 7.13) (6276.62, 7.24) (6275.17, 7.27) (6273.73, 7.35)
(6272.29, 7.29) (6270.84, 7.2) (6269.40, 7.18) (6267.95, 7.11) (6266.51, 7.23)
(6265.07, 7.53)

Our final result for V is 6.78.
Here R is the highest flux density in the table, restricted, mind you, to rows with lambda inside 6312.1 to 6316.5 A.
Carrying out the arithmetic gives 6.69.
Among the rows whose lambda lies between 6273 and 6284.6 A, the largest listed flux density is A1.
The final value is 7.35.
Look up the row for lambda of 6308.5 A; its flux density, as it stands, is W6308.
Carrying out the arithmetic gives 6.73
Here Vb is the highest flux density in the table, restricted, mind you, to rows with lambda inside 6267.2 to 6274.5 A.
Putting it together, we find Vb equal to 7.35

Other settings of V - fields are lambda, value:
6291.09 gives 6.63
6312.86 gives 6.69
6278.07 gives 7.13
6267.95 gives 7.11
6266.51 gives 7.23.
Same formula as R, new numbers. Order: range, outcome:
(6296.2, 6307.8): 7.51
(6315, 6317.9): 6.49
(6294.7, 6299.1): 6.85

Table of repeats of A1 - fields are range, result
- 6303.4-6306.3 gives 7.1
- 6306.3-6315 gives 6.88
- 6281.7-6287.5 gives 7.01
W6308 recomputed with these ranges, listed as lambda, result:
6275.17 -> 7.27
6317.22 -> 6.49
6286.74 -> 6.64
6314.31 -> 6.38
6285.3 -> 6.88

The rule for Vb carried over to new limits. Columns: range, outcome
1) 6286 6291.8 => 6.64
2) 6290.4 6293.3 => 6.76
